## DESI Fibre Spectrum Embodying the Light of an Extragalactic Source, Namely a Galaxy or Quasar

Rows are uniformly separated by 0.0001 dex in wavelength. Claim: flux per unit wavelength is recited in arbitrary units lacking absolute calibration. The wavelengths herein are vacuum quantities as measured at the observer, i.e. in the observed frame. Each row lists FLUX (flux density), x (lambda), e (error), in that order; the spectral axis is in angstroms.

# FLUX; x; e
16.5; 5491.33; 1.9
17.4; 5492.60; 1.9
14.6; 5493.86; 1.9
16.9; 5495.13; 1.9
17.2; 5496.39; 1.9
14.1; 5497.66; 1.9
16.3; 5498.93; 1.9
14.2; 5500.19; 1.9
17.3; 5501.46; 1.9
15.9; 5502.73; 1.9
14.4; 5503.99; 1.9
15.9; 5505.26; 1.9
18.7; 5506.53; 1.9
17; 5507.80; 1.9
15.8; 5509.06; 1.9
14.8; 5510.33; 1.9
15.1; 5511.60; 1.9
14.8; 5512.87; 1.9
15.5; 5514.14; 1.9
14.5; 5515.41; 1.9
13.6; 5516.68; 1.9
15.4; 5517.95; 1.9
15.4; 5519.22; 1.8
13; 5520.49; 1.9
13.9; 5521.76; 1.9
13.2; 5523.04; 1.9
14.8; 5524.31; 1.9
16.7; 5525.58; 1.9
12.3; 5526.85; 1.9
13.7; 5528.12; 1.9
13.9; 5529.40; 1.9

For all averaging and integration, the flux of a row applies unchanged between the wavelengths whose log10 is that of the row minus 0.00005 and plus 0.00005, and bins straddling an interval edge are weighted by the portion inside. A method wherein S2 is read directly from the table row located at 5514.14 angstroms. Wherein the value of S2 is 15.5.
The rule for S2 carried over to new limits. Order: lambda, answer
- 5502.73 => 15.9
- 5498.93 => 16.3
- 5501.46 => 17.3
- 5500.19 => 14.2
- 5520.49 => 13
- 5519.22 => 15.4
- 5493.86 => 14.6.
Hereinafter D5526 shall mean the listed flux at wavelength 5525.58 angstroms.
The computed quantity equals 16.7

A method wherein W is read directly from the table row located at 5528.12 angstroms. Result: 13.7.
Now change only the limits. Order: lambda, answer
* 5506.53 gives 18.7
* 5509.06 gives 15.8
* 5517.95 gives 15.4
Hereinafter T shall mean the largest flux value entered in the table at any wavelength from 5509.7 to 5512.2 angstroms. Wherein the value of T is 15.1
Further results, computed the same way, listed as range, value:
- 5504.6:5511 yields 18.7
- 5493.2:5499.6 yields 17.2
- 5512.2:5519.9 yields 15.5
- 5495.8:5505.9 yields 17.3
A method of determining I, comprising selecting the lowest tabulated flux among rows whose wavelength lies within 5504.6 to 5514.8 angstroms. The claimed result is 14.8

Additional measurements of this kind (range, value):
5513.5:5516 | 14.5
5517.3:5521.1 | 13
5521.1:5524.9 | 13.2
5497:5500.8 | 14.1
